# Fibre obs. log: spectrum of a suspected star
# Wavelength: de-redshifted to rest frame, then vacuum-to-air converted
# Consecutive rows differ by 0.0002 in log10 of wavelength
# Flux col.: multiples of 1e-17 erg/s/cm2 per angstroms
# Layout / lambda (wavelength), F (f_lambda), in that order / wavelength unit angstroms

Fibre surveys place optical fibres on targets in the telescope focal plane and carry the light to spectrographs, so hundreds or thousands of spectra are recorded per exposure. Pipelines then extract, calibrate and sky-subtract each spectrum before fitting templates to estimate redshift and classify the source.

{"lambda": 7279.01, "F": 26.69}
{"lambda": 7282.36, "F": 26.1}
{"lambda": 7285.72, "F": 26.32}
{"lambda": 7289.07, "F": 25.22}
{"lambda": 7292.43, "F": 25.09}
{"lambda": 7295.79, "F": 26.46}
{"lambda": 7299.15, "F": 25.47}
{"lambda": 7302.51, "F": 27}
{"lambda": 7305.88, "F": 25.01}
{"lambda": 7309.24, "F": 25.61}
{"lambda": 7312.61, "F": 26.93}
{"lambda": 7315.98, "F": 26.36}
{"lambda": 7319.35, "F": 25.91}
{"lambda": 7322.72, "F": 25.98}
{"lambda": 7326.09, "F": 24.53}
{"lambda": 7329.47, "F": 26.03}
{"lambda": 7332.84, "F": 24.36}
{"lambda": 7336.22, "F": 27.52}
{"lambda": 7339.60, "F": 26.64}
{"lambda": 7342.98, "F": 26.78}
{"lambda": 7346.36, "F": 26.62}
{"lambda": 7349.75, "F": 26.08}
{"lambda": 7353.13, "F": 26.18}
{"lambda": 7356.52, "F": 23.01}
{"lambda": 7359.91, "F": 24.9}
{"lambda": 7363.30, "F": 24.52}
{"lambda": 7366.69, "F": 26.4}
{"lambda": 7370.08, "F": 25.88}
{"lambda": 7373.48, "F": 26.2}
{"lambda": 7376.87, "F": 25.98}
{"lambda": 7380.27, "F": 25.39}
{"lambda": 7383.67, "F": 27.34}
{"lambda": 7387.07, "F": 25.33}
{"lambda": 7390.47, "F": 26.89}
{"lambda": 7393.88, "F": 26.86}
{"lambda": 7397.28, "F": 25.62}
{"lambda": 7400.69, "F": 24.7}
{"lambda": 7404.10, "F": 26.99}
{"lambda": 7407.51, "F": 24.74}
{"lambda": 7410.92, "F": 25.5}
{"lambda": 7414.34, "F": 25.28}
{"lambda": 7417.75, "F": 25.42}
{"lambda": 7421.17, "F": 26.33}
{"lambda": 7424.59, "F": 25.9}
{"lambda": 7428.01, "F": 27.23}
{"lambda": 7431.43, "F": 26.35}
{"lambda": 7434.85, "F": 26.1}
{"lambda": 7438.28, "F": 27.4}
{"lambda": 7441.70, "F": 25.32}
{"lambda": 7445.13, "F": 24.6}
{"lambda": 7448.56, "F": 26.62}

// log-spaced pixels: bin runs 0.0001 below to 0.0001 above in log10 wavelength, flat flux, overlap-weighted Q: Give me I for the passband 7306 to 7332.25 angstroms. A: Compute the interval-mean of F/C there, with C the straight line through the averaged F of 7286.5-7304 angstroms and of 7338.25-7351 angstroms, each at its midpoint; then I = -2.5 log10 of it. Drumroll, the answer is 0.02 mag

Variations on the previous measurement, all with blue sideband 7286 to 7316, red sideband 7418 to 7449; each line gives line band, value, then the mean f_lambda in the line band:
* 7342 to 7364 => 0.02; 25.4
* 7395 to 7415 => 0.02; 25.5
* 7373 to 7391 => 0.00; 26.2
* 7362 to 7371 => 0.02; 25.6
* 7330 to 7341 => -0.01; 26.2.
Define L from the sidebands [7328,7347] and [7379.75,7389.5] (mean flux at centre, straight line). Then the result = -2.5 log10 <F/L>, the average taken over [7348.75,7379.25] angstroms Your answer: 0.03 mag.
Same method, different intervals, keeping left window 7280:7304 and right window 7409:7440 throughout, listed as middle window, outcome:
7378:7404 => 0.00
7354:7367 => 0.06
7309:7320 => -0.01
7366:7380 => 0.00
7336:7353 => -0.02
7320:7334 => 0.03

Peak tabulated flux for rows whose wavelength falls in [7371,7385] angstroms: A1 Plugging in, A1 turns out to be 27.34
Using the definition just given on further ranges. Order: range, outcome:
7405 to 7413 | 25.5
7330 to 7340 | 27.52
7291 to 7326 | 27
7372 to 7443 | 27.4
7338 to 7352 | 26.78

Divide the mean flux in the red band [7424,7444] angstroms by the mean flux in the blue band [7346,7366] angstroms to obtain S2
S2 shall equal 1.0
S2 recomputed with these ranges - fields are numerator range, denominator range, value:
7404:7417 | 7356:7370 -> 1.02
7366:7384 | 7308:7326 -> 1.00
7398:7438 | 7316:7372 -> 1.01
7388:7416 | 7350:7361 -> 1.04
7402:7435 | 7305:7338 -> 1.00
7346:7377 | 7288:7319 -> 0.98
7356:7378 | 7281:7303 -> 0.98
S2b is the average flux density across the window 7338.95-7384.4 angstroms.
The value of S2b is 25.8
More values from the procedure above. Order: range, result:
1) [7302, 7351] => 26.1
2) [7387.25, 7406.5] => 26.1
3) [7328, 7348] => 26.3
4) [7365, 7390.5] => 26.1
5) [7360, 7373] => 25.6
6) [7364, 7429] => 26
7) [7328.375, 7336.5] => 25.7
